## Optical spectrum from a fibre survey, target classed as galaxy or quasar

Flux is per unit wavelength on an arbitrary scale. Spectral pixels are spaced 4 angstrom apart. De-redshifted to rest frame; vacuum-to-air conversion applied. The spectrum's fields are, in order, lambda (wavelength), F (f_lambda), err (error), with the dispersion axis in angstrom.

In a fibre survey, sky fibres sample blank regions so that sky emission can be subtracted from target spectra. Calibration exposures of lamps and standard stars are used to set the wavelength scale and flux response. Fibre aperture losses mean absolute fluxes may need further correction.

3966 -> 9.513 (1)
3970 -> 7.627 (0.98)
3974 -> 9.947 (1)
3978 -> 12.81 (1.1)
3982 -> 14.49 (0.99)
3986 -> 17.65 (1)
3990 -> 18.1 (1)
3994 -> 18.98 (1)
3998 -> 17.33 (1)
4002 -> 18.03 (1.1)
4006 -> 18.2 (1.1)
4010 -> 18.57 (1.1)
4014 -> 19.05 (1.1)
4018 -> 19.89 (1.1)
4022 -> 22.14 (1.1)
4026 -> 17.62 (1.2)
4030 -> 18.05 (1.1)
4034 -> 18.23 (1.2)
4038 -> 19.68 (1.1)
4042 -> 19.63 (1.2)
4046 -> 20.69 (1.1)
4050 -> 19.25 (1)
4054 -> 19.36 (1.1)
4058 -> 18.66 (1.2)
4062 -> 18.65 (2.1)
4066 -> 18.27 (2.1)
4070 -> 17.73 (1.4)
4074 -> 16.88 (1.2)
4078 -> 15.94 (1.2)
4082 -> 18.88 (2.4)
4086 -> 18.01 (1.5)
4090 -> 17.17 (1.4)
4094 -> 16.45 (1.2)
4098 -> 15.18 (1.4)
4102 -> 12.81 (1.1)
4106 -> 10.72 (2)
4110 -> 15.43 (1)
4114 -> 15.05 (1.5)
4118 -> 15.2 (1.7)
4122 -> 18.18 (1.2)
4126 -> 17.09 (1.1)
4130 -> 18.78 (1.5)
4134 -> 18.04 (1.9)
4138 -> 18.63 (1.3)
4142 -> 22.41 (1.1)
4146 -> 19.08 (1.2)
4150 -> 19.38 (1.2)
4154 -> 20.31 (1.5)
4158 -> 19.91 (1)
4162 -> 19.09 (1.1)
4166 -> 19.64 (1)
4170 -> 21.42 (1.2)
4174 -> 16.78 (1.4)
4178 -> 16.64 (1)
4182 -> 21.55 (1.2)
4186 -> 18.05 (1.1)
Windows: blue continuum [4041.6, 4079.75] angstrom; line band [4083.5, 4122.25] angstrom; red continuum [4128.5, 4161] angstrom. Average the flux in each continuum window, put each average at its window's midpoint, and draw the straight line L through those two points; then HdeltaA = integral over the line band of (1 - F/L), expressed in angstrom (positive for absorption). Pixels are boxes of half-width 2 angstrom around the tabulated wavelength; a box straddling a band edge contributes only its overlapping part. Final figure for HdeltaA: 7.5 angstrom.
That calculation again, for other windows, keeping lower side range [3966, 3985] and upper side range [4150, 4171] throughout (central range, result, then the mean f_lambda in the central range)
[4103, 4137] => 3.9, 16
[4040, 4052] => -4.3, 19.9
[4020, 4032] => -4.9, 19.3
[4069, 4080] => -0.6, 16.8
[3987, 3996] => -4.7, 18.4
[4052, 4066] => -3.3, 18.8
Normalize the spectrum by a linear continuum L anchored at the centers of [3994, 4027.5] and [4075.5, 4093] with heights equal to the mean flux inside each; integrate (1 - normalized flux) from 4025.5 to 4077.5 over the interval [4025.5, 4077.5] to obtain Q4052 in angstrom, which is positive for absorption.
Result -1.6 angstrom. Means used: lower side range 18.9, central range 18.6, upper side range 17.4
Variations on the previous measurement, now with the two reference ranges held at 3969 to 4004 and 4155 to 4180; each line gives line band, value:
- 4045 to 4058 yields -2.3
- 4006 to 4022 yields -3.7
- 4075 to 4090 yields -0.3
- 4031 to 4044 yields -2.3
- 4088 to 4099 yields 0.7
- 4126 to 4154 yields -1.3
